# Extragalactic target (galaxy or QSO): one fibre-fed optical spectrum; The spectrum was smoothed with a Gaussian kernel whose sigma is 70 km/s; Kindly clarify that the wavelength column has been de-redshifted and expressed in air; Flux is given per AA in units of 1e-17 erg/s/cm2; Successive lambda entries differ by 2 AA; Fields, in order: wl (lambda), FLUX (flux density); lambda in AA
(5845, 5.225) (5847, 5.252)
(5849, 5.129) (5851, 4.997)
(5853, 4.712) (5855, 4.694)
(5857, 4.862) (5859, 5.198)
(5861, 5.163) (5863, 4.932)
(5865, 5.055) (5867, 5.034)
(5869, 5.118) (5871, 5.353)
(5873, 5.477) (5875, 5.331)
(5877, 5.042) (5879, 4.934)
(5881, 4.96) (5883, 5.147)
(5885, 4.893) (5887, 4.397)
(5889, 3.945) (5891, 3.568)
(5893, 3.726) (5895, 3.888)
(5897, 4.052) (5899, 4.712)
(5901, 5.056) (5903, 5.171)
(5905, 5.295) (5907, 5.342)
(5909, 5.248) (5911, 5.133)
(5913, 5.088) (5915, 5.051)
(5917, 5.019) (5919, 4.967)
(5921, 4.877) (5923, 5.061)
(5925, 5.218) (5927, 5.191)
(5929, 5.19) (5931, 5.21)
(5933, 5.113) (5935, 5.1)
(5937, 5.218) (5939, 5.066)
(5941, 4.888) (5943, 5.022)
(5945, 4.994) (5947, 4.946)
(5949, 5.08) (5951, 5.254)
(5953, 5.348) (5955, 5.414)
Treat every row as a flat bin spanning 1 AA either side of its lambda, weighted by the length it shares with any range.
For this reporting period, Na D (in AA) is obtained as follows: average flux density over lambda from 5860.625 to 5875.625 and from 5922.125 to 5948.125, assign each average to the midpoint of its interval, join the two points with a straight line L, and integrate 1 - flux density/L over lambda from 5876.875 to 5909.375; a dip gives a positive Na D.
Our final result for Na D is 3.2 AA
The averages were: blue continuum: 5.18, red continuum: 5.09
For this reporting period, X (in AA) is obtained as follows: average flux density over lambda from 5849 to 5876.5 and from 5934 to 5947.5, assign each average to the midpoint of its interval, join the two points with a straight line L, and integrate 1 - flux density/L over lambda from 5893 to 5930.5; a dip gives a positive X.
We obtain 0.8 AA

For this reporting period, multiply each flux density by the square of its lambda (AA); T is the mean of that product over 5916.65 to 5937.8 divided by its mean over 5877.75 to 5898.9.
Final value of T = 1.18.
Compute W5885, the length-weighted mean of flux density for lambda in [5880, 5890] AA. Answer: 4.67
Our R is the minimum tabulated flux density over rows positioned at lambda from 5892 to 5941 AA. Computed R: 3.726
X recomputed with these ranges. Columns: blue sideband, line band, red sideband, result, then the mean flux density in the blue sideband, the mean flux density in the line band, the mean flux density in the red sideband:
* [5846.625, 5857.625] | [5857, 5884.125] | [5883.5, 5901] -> -3.1 AA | 4.93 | 5.12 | 4.23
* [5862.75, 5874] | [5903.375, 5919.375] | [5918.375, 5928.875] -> -0.2 AA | 5.18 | 5.15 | 5.08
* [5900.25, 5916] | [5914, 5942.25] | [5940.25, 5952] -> 0.1 AA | 5.17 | 5.08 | 5.03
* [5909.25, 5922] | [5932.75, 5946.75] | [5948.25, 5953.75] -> 0.3 AA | 5.04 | 5.05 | 5.23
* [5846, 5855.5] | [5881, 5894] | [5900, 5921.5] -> 1.9 AA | 4.97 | 4.33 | 5.12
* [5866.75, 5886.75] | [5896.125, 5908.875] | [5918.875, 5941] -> 0.3 AA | 5.11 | 4.97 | 5.11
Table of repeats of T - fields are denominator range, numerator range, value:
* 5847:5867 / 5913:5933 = 1.04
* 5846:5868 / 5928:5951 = 1.04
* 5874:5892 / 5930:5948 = 1.10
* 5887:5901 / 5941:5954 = 1.27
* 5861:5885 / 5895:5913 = 0.98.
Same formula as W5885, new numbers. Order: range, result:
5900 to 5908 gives 5.22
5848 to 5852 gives 5.06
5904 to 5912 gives 5.25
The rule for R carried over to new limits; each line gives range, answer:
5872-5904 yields 3.568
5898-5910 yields 4.712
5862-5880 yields 4.932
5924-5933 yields 5.113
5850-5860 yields 4.694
